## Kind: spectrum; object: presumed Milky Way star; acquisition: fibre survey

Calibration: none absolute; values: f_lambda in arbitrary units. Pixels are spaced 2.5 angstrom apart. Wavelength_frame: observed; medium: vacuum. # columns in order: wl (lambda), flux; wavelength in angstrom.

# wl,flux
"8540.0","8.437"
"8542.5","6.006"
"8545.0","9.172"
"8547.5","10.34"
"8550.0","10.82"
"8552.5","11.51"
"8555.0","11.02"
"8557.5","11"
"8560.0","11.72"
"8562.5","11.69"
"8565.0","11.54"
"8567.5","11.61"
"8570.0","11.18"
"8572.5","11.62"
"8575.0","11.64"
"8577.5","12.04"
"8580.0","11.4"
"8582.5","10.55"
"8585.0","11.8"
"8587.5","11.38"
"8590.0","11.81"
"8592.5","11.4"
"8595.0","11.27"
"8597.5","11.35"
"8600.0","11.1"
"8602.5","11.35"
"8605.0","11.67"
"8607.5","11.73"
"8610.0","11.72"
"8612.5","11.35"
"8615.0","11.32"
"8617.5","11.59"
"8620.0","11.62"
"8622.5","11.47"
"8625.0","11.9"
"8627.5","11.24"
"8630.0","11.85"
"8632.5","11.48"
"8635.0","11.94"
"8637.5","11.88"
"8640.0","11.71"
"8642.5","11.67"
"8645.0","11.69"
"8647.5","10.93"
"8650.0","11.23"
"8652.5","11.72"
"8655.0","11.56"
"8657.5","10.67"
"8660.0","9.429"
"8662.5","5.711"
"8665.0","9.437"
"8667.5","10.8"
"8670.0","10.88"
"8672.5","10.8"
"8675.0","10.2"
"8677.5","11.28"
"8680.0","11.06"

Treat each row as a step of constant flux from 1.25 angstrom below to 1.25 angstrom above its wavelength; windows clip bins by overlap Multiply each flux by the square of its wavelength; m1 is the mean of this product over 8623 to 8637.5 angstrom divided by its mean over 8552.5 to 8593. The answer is 1.03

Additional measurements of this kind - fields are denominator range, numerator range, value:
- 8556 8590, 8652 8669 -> 0.87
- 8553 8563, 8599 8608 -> 1.02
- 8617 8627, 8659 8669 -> 0.77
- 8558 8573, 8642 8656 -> 1.01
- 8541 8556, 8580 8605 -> 1.17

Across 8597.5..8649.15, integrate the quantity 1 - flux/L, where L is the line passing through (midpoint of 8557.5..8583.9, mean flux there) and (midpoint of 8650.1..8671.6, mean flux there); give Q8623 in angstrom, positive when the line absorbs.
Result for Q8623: -4.3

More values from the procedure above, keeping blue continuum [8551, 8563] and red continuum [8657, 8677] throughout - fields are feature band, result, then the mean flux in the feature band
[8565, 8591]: -1.06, 11.5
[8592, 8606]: -0.78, 11.3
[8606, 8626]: -2.06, 11.6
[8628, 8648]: -2.89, 11.7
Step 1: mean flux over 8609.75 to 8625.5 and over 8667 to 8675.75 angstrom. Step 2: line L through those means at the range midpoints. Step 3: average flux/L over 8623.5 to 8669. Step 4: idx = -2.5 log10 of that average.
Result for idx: 0.02 mag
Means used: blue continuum 11.5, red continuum 10.7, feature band 10.9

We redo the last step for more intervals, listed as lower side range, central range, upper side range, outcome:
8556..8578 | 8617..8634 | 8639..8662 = -0.04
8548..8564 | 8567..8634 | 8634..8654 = -0.01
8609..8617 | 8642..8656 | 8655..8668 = -0.16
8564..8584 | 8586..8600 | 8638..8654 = 0.00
